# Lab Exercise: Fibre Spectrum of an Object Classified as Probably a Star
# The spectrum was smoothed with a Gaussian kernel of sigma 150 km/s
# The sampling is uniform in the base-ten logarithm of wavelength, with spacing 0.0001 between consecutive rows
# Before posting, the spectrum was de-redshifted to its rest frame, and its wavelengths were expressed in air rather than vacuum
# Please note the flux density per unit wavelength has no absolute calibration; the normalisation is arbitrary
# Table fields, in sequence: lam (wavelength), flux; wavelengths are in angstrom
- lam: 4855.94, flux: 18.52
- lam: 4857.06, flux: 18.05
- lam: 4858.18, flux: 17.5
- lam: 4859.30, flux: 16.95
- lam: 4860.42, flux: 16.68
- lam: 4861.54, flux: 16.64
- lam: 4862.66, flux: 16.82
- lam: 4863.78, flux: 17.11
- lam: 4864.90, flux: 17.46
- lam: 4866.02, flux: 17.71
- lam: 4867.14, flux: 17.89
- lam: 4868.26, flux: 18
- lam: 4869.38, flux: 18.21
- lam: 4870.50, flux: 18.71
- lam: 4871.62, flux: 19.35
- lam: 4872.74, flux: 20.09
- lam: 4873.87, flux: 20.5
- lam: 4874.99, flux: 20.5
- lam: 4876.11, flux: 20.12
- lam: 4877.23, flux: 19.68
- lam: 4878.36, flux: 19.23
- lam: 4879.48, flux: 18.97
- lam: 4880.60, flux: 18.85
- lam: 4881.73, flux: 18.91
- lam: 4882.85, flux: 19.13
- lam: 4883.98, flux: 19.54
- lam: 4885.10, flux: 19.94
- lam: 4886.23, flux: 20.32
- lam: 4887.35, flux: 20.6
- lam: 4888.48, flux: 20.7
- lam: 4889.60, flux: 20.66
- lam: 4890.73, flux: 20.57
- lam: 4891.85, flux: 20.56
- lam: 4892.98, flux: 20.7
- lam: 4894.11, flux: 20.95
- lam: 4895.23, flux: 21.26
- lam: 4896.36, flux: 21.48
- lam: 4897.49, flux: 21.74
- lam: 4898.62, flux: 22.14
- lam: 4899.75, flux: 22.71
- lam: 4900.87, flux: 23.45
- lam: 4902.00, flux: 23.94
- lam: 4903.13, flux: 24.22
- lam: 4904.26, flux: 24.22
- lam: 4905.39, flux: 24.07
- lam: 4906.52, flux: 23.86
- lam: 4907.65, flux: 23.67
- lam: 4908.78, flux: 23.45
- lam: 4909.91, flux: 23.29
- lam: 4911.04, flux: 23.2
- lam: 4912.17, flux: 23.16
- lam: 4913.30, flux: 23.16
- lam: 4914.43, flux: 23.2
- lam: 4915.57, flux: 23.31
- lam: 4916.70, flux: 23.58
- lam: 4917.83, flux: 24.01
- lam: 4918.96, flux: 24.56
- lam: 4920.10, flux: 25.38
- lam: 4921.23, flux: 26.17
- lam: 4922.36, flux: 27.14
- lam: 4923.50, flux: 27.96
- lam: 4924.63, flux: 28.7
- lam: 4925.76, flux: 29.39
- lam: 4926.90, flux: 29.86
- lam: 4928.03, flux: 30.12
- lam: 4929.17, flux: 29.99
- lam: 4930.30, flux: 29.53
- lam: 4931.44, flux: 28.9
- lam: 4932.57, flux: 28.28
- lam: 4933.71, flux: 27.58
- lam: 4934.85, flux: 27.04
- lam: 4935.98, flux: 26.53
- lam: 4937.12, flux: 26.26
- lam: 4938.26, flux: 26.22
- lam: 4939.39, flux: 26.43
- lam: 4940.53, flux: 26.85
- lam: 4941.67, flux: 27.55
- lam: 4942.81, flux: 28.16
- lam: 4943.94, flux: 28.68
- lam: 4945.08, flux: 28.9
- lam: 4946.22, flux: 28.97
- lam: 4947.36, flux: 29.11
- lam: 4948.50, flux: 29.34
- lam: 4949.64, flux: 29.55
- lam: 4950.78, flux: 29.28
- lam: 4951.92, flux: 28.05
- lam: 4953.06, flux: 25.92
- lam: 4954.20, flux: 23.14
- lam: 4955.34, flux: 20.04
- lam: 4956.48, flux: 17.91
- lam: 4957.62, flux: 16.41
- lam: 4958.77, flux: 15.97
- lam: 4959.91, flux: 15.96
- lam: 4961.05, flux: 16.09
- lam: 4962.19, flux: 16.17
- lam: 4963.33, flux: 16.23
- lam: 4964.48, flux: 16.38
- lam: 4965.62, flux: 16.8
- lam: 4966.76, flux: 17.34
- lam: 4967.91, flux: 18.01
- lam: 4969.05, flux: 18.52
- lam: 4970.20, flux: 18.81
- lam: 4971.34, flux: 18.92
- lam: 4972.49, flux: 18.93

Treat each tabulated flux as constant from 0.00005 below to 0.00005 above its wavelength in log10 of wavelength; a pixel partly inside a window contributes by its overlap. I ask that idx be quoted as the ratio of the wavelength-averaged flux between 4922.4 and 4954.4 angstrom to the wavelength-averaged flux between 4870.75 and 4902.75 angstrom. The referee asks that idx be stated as 1.4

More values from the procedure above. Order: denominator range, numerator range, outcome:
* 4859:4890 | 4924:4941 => 1.49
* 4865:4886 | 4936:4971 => 1.19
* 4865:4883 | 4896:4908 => 1.22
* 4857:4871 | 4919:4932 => 1.62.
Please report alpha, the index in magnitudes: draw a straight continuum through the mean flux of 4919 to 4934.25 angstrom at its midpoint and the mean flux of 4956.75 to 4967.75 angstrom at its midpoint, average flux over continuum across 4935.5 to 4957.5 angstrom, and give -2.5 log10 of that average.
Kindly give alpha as -0.22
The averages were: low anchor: 28.2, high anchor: 16.5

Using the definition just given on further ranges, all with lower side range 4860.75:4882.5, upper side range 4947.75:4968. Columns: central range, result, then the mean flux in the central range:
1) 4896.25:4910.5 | -0.20 mag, 23.3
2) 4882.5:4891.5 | -0.07 mag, 20.2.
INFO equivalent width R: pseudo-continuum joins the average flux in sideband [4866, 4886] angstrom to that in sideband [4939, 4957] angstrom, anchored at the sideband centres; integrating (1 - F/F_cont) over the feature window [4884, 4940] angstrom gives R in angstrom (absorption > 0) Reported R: -3.3 angstrom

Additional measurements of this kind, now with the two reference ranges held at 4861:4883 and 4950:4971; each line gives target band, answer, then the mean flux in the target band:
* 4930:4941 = -4.66 angstrom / 27.3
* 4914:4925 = -3.64 angstrom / 25.4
